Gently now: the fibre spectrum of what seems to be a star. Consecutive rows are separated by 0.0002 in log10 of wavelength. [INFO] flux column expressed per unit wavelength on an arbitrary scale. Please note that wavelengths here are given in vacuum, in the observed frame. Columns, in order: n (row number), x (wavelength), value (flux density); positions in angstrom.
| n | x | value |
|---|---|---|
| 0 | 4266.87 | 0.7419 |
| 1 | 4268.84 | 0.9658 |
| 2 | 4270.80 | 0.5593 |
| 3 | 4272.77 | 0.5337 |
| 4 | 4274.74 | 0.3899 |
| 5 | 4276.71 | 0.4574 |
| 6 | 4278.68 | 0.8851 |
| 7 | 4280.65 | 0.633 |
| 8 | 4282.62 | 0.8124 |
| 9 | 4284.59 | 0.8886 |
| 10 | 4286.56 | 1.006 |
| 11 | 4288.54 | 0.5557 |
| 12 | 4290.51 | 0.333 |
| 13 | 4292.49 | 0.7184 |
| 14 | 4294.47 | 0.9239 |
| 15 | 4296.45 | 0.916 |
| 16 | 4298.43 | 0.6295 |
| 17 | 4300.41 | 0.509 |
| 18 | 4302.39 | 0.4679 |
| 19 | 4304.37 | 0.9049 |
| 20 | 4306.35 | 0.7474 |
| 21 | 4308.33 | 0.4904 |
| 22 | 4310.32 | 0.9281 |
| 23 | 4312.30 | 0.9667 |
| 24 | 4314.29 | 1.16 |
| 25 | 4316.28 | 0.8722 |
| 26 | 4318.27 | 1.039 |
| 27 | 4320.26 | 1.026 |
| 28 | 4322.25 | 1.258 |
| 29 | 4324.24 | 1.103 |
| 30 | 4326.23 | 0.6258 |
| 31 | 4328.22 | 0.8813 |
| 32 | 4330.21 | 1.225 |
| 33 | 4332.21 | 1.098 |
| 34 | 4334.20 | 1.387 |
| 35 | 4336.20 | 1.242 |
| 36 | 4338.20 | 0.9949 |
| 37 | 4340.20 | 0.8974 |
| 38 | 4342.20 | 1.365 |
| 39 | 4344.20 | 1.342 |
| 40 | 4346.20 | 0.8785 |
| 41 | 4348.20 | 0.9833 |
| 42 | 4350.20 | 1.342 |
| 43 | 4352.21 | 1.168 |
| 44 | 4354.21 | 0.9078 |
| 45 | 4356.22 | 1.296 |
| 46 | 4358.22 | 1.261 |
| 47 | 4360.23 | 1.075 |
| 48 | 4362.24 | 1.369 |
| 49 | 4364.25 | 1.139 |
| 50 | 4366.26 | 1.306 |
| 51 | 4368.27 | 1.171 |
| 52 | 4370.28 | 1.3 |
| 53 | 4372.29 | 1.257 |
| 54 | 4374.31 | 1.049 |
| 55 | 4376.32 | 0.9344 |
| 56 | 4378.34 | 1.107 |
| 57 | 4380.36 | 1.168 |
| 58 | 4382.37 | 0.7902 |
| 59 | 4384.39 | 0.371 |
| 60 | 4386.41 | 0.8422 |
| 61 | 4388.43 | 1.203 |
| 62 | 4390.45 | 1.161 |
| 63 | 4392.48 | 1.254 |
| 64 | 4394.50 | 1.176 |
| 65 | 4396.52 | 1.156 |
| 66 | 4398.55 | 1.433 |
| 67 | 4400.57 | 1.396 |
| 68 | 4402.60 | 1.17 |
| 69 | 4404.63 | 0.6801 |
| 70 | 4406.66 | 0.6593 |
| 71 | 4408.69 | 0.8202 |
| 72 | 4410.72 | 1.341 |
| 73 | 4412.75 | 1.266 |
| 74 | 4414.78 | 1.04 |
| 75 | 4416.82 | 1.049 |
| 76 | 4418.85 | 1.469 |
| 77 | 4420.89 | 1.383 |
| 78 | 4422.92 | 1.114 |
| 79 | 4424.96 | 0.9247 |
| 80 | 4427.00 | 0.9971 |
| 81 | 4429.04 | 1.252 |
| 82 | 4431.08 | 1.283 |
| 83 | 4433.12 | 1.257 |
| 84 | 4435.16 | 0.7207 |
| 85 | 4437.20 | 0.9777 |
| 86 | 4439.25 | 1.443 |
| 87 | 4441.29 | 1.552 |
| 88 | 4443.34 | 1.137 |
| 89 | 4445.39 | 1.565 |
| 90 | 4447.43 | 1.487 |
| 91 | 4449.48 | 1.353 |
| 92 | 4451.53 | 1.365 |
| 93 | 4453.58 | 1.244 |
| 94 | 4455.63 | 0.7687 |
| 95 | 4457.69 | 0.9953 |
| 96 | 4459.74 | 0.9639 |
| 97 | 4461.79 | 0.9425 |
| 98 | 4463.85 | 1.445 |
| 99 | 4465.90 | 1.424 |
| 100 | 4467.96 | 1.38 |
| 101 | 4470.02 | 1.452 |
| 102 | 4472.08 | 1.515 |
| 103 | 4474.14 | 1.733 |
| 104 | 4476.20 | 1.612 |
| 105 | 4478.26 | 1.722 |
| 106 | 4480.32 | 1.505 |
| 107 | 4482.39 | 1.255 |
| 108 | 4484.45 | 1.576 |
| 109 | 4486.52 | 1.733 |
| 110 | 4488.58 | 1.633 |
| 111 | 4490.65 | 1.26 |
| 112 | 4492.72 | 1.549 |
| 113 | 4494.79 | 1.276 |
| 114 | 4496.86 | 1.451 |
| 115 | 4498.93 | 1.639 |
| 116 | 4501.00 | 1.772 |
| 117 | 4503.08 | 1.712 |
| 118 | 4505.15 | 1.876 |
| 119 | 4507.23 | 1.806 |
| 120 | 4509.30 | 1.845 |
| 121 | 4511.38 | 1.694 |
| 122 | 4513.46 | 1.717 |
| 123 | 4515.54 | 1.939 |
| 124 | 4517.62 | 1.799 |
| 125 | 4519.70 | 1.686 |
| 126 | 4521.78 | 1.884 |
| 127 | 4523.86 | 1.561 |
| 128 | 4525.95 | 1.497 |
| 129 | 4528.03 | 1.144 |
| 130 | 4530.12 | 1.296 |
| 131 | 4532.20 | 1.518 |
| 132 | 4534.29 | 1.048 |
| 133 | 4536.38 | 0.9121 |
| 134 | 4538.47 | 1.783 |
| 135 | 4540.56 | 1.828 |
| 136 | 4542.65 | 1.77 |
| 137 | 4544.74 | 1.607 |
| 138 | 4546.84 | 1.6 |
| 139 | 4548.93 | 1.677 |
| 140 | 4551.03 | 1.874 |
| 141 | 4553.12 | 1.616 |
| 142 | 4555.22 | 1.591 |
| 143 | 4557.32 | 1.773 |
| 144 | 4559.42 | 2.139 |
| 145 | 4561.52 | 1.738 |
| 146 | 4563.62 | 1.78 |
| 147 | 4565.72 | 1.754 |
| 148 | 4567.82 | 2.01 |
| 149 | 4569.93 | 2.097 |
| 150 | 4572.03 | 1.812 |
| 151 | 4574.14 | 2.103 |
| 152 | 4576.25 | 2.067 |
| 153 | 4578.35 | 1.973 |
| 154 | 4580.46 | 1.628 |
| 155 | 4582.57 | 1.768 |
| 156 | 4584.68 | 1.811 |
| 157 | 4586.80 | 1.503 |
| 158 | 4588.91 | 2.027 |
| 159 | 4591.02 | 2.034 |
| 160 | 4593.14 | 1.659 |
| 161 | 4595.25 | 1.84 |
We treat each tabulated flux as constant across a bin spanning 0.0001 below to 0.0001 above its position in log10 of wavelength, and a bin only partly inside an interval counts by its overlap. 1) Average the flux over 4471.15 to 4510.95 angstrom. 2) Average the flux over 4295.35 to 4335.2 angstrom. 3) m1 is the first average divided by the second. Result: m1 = 1.76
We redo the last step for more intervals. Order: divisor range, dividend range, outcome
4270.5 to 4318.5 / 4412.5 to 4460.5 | 1.63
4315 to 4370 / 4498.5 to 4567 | 1.48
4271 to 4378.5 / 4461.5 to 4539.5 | 1.62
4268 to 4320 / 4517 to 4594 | 2.30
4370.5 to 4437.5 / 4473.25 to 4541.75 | 1.46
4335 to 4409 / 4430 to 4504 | 1.25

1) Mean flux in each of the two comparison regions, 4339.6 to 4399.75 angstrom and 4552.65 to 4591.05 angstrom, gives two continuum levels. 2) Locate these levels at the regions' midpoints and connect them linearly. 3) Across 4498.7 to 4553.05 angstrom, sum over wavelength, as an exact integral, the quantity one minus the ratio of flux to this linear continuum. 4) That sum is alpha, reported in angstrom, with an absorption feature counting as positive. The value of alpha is 1.6 angstrom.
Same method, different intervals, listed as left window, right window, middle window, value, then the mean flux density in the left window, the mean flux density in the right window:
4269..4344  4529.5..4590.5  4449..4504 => 1.2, 0.857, 1.73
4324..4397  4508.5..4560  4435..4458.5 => 2.1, 1.1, 1.63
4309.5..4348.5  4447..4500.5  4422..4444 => 2.6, 1.07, 1.4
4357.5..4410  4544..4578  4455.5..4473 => 2.4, 1.09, 1.83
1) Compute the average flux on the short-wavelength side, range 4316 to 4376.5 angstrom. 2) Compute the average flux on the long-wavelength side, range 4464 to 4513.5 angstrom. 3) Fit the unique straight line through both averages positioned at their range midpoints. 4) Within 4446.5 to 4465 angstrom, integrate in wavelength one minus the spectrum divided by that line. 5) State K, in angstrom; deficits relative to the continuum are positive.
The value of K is 3.8 angstrom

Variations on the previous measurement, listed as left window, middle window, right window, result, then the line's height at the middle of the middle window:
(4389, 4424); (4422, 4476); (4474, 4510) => 5.1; 1.38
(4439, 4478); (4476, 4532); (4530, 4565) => -4.5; 1.49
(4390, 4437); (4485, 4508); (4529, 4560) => -3.0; 1.42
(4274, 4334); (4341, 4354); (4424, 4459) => -3.0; 0.942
